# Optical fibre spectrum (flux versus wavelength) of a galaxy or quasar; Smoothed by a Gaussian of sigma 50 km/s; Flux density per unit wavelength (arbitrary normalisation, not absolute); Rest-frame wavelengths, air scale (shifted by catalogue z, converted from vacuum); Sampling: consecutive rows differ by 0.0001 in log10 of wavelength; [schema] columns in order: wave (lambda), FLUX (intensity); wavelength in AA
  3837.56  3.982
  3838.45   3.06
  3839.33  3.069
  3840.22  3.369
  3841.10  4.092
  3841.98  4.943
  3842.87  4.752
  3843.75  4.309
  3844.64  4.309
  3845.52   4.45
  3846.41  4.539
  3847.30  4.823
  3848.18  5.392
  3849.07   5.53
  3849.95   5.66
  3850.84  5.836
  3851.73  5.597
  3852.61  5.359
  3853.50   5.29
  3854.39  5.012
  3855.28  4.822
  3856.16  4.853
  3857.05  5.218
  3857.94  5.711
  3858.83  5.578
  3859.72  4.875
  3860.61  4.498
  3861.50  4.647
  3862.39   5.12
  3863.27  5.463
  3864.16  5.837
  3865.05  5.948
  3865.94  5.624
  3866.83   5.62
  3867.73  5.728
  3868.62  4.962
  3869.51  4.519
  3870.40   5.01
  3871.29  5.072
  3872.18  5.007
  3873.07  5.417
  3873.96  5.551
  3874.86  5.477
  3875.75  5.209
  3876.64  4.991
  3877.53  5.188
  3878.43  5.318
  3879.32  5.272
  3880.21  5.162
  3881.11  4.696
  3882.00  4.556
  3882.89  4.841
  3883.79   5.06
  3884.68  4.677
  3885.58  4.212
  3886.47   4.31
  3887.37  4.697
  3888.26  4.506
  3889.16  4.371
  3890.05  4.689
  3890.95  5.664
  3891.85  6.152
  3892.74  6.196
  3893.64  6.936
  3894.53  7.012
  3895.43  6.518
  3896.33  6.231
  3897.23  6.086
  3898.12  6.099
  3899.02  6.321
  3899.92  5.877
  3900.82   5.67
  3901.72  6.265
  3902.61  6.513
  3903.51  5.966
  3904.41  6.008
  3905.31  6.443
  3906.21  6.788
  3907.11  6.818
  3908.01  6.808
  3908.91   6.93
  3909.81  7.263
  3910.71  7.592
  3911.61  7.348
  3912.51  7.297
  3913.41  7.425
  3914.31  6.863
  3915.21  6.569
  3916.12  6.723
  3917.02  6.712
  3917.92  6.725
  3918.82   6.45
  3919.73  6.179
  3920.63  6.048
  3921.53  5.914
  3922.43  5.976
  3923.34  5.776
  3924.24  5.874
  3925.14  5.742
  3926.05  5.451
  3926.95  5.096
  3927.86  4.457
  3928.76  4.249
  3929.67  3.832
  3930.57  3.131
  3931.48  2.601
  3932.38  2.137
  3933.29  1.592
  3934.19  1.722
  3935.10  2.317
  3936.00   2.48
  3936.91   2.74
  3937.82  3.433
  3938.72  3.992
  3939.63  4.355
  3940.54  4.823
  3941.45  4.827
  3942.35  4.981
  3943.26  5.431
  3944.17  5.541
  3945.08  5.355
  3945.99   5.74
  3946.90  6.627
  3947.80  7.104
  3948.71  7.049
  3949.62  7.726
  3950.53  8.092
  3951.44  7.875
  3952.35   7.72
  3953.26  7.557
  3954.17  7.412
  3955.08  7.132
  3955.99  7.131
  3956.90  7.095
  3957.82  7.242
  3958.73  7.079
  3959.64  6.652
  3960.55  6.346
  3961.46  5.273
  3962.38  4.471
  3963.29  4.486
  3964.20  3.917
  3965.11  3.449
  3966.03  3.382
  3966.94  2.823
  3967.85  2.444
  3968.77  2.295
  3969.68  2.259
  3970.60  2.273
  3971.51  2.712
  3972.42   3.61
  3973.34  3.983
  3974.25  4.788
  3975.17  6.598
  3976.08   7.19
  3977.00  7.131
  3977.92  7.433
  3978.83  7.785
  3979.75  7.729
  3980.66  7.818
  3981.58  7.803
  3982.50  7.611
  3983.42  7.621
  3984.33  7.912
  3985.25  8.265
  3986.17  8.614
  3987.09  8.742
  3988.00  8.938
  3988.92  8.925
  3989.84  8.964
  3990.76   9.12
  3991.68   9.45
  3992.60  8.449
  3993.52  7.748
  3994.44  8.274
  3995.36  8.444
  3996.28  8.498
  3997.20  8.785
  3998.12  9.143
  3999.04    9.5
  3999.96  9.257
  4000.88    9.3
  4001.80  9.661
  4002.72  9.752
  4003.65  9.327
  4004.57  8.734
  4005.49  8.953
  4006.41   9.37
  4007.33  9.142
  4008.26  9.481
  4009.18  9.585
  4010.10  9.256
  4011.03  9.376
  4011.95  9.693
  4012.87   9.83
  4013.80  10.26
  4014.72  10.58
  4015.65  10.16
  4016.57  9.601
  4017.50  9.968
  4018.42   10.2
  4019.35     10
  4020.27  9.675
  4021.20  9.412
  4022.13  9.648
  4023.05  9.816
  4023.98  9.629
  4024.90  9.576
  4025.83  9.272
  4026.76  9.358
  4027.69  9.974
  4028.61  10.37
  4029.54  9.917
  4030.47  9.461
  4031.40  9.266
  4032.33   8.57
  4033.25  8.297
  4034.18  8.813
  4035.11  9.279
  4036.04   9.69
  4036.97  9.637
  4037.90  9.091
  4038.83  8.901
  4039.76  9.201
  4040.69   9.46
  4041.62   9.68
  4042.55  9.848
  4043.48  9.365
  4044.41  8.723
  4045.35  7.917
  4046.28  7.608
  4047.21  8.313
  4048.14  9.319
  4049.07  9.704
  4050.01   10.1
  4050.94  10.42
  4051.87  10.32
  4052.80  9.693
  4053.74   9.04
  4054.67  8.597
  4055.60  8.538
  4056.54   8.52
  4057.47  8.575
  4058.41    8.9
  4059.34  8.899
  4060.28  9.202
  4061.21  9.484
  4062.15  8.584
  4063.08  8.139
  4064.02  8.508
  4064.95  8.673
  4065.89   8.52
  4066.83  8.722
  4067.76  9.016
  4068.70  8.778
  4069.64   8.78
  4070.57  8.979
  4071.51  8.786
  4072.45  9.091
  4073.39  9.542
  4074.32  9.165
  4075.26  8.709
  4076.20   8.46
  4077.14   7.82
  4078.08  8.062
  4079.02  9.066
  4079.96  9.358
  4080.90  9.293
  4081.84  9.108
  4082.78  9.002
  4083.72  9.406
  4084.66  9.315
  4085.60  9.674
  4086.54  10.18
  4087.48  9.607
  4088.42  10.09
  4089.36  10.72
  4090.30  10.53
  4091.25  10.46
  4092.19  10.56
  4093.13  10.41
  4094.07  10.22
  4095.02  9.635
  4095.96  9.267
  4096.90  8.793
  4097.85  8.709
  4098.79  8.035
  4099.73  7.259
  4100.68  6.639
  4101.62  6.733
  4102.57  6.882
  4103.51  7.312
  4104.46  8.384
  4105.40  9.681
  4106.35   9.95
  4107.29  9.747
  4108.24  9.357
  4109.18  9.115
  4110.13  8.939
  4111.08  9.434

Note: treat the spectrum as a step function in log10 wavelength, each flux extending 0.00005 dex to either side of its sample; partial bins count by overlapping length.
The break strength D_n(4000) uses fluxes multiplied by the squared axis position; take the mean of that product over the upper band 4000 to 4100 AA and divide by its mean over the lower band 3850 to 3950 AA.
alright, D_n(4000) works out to 1.86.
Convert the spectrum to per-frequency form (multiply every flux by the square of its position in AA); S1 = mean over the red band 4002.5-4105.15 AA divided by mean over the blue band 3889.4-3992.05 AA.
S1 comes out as 1.64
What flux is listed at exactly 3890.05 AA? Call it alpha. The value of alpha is 4.689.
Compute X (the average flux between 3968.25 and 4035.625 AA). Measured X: 8.44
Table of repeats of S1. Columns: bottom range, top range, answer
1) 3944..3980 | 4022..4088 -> 1.68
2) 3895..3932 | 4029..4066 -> 1.60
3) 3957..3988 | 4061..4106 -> 1.64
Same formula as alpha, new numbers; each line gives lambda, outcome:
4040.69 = 9.46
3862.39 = 5.12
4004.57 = 8.734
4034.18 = 8.813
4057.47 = 8.575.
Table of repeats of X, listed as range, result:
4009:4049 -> 9.43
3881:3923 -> 6.08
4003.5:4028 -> 9.63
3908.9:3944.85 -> 5.09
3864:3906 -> 5.48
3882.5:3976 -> 5.42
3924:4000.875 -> 6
